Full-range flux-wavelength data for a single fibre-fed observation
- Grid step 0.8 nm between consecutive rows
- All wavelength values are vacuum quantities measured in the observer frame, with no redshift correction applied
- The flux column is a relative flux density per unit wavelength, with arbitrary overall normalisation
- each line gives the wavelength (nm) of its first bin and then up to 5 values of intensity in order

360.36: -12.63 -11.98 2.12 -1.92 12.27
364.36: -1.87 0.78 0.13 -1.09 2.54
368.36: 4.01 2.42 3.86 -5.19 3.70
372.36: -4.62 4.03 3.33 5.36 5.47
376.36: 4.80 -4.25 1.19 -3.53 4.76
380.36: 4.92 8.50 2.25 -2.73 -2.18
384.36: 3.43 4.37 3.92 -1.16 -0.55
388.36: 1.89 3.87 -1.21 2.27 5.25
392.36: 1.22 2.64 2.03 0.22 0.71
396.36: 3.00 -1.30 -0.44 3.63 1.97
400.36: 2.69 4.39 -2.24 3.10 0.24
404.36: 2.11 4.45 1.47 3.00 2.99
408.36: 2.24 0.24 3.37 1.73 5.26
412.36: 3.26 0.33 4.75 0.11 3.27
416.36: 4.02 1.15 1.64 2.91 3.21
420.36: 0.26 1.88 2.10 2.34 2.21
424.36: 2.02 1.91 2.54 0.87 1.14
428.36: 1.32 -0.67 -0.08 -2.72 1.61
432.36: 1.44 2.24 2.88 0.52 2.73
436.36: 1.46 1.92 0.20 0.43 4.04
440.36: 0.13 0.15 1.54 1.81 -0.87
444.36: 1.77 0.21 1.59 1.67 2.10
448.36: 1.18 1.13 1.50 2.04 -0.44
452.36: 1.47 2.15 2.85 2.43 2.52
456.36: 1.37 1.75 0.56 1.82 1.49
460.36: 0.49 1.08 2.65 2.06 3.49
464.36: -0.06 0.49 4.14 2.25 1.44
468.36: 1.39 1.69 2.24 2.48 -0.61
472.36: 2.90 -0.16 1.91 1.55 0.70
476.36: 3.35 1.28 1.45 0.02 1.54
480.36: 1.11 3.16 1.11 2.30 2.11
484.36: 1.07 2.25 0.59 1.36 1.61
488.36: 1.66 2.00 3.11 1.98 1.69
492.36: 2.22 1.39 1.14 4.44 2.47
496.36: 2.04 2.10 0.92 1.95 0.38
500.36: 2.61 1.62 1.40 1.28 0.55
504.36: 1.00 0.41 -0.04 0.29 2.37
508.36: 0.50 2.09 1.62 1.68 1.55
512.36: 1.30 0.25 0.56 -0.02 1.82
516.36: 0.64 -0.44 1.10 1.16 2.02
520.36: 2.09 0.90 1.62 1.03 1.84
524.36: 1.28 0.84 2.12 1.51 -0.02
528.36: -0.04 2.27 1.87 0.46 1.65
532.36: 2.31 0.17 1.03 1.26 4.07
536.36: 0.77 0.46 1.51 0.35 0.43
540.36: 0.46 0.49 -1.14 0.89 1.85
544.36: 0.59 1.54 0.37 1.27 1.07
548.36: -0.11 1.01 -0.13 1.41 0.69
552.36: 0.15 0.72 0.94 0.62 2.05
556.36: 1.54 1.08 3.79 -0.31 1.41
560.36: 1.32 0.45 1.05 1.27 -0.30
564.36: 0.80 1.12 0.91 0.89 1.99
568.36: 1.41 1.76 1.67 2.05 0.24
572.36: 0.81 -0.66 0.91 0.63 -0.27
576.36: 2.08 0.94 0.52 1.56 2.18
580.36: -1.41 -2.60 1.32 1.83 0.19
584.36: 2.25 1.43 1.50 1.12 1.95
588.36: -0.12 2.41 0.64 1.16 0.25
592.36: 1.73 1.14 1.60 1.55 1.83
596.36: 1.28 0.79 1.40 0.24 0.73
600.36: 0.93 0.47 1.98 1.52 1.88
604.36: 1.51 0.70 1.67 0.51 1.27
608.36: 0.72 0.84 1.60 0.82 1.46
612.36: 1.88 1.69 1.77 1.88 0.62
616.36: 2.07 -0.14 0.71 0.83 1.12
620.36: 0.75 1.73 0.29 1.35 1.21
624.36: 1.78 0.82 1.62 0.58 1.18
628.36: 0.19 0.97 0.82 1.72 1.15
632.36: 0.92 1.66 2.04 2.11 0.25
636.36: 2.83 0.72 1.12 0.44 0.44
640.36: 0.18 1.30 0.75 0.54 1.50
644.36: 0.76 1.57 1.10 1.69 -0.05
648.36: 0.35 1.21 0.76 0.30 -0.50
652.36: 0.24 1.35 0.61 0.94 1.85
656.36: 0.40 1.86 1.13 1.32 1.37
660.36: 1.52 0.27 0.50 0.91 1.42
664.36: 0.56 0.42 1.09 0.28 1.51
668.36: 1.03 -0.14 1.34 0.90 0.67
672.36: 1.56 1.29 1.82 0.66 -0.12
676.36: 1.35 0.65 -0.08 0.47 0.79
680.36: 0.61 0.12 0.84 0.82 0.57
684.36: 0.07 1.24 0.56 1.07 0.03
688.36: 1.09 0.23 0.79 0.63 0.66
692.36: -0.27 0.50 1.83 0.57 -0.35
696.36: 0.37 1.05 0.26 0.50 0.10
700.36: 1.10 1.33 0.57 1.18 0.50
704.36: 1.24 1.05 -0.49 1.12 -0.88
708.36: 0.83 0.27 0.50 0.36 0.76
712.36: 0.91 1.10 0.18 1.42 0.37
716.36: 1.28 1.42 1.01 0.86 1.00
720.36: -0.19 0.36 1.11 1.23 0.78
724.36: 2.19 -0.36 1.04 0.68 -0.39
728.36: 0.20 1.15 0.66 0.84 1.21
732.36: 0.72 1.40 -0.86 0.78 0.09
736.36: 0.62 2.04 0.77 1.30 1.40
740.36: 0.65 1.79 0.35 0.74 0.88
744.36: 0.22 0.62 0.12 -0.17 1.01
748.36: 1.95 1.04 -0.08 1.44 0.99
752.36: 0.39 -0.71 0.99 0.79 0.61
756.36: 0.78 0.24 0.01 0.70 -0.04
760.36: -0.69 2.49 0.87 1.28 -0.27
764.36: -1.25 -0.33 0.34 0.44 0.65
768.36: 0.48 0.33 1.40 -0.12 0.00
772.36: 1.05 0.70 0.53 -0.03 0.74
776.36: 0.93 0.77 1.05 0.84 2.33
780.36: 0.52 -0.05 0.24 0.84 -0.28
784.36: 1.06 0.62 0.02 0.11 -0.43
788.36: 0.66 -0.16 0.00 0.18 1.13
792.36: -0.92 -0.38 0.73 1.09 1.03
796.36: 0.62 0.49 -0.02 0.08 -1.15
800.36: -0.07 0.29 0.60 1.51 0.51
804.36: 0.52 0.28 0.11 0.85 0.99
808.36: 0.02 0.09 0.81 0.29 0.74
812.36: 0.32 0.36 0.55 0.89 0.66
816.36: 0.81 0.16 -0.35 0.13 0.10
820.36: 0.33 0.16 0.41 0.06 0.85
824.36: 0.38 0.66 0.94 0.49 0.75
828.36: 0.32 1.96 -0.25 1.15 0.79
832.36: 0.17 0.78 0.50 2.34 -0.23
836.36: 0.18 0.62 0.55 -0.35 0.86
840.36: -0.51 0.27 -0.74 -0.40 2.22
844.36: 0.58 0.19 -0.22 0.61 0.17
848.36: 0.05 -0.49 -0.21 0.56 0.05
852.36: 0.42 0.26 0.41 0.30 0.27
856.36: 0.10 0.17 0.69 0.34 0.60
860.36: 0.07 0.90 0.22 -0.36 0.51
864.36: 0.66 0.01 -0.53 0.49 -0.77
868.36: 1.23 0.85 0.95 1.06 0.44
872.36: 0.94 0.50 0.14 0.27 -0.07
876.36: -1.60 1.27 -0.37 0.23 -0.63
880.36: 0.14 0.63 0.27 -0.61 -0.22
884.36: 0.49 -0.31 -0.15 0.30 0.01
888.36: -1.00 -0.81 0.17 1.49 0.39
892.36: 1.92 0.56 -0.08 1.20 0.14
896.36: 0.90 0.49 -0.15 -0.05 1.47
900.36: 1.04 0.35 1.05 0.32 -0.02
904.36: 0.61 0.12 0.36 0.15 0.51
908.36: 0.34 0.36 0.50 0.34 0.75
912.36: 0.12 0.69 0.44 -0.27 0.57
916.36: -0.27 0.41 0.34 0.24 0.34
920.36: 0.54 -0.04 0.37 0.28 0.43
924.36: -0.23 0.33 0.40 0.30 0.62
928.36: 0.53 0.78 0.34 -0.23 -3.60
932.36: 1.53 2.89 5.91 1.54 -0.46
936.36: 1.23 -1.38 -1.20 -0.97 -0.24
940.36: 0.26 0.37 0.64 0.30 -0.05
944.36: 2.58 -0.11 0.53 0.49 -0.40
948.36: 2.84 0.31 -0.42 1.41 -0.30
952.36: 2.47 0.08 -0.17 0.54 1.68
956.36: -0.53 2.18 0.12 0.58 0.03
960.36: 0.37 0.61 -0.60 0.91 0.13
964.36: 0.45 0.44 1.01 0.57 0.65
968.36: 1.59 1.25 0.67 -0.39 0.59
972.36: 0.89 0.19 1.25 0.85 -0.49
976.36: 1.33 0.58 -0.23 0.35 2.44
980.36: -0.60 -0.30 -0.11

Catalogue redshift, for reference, 1.504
